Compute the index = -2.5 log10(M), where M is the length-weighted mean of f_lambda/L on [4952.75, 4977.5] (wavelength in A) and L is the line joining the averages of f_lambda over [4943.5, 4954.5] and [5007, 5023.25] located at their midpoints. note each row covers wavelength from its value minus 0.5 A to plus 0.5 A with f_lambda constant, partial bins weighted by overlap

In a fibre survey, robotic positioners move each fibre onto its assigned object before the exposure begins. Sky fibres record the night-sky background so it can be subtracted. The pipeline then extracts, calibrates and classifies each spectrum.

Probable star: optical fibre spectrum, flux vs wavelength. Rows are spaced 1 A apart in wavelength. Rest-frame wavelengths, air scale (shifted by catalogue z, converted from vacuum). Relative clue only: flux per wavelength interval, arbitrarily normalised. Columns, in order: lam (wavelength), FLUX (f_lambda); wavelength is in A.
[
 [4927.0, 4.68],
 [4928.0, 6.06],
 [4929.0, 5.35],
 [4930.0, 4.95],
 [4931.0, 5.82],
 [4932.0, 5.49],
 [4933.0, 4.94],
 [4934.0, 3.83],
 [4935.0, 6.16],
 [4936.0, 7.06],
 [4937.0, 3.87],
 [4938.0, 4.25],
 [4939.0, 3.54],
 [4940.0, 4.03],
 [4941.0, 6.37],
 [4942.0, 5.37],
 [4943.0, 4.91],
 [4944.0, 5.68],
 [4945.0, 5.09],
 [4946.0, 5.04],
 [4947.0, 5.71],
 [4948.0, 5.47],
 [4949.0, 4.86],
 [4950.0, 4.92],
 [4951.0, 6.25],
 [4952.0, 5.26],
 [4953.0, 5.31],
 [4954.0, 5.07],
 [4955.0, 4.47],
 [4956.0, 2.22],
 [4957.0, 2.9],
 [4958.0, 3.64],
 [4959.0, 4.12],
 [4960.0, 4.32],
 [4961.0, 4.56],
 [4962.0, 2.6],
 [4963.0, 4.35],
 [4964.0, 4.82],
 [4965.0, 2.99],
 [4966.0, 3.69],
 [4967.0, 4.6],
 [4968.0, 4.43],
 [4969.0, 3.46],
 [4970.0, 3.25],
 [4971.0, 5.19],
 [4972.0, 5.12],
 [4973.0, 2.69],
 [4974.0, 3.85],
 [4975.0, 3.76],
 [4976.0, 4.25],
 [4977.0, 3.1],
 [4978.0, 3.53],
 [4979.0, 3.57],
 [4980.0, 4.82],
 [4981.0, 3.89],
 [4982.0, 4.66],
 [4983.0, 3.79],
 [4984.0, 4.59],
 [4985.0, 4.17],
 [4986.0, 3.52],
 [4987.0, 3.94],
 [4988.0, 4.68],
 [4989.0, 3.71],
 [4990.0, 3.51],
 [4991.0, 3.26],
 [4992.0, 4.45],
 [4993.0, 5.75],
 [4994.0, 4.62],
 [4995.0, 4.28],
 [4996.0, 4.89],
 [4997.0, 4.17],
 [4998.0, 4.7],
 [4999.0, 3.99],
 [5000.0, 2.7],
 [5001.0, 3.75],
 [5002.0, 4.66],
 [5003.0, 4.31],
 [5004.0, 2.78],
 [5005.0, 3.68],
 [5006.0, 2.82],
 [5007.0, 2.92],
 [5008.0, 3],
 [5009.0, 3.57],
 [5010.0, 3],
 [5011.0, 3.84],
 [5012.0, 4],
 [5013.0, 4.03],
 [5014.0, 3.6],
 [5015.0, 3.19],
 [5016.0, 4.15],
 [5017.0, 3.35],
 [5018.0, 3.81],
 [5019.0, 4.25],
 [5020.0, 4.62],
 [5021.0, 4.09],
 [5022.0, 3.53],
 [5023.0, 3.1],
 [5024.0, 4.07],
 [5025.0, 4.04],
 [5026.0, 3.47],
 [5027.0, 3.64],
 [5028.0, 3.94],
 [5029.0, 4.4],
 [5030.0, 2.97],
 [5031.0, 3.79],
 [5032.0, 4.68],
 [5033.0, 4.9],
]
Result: 0.244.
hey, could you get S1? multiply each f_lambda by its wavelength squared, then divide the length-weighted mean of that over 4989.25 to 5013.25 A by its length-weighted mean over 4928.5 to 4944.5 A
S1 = 0.78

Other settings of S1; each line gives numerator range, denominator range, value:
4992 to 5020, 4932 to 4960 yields 0.82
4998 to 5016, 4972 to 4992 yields 0.92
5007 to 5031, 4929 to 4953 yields 0.74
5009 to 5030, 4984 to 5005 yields 0.93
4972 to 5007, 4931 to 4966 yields 0.86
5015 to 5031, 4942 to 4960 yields 0.82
